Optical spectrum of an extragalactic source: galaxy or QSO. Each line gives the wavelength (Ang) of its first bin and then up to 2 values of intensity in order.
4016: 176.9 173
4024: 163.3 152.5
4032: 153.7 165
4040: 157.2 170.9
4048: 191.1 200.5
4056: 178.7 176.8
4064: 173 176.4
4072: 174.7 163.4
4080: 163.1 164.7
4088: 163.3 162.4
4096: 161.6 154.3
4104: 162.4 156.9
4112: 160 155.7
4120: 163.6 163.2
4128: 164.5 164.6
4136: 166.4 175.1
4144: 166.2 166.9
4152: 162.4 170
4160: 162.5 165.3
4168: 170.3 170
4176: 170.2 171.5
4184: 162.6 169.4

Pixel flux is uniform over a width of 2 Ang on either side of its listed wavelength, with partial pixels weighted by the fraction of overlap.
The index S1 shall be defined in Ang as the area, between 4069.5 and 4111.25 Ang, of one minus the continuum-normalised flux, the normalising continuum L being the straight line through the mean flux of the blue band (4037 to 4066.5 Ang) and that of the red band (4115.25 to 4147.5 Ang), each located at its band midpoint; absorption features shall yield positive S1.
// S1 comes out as 2.2 Ang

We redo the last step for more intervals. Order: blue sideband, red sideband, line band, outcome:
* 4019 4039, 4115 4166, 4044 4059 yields -2.32 Ang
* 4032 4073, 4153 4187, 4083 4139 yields 3.15 Ang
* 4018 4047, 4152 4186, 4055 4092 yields -1.19 Ang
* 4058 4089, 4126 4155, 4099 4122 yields 1.23 Ang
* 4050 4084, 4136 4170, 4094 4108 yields 1.06 Ang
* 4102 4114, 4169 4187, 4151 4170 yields 0.02 Ang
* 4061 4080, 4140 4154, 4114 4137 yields 0.69 Ang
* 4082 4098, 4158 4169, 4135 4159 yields -0.38 Ang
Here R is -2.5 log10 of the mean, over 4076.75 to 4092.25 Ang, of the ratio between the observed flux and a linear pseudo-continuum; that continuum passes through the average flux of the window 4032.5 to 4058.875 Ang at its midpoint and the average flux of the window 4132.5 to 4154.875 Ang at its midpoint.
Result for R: 0.06 mag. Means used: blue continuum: 176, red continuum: 167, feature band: 163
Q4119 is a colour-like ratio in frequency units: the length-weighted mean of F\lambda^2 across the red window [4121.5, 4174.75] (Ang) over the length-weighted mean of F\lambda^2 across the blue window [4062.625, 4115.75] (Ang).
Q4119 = 1.05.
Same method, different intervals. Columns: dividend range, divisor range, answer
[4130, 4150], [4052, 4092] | 1.01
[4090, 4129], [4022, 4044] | 1.04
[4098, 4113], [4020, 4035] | 1.03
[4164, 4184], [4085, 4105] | 1.09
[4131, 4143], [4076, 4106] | 1.07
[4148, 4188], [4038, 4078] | 1.00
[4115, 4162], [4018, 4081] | 1.01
